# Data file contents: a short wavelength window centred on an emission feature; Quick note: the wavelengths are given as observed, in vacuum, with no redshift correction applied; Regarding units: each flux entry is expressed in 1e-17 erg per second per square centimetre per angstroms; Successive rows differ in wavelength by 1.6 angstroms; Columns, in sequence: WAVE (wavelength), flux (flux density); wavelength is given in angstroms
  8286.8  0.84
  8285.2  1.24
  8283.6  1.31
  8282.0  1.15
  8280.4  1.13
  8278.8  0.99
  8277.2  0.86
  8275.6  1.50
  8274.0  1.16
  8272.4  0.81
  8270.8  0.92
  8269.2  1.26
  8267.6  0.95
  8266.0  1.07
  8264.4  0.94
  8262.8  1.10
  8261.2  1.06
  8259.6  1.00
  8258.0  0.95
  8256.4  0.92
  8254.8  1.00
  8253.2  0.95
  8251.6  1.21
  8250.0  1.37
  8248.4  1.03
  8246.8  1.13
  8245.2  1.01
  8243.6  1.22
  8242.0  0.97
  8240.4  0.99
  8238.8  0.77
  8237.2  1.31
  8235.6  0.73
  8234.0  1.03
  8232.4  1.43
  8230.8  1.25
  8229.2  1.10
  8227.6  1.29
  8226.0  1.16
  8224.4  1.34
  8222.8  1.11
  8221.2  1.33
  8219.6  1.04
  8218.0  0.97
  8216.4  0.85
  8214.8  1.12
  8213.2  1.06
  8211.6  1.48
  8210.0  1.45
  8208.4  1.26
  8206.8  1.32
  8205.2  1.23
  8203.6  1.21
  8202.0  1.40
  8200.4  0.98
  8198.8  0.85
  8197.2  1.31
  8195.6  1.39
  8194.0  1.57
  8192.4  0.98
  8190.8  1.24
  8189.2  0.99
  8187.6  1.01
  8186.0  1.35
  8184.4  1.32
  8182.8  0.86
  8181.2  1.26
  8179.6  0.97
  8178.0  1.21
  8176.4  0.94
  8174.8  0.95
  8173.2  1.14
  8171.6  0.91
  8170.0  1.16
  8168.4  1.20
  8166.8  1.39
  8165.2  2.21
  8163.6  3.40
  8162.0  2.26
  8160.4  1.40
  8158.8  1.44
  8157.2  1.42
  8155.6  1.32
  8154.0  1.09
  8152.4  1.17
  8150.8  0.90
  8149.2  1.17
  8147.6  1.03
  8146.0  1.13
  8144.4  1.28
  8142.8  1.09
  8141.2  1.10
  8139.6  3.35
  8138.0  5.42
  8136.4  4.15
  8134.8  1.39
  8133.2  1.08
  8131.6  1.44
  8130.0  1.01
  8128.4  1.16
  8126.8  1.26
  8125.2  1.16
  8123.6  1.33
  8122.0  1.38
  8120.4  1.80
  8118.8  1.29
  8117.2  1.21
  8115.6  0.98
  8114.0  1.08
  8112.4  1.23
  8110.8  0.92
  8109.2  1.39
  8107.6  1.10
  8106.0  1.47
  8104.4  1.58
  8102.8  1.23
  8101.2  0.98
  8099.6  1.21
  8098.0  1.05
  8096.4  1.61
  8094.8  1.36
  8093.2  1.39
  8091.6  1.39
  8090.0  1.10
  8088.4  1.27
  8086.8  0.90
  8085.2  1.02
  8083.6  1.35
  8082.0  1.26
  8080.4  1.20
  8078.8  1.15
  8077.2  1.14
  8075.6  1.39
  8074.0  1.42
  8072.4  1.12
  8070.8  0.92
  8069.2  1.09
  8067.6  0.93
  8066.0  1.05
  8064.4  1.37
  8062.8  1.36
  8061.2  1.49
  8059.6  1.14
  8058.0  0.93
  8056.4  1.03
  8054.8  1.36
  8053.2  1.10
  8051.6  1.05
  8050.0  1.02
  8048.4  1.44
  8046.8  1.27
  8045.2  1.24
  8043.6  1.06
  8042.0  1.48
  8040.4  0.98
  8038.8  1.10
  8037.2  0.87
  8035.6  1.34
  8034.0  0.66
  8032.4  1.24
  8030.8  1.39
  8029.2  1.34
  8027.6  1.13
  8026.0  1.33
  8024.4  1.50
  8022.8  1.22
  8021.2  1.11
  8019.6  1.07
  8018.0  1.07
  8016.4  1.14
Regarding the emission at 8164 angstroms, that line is [N II] 6583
